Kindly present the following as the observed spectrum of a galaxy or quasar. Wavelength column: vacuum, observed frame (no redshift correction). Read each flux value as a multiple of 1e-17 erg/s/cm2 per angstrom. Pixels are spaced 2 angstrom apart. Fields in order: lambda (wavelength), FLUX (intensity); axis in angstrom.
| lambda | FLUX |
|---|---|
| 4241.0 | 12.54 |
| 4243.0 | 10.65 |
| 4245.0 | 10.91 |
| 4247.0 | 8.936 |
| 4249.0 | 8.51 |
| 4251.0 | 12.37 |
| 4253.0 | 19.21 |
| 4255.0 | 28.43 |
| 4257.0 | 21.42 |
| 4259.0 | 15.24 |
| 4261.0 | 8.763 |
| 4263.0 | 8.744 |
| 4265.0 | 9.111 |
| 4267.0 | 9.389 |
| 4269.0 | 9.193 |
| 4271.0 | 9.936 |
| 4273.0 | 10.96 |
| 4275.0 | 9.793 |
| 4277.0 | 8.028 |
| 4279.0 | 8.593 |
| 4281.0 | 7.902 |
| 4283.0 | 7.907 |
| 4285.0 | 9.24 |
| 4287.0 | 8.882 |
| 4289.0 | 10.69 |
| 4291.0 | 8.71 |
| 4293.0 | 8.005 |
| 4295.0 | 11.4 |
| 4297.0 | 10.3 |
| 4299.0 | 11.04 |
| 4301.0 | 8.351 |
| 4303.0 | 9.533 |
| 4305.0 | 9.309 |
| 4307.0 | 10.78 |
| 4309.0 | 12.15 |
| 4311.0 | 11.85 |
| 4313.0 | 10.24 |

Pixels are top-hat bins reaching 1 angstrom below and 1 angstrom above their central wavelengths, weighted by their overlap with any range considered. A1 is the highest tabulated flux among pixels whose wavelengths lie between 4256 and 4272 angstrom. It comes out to 21.42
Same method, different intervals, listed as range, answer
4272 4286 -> 10.96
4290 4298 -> 11.4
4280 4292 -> 10.69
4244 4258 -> 28.43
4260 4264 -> 8.763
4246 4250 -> 8.936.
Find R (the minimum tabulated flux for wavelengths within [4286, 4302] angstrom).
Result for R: 8.005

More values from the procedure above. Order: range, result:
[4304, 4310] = 9.309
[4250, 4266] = 8.744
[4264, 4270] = 9.111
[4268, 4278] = 8.028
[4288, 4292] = 8.71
